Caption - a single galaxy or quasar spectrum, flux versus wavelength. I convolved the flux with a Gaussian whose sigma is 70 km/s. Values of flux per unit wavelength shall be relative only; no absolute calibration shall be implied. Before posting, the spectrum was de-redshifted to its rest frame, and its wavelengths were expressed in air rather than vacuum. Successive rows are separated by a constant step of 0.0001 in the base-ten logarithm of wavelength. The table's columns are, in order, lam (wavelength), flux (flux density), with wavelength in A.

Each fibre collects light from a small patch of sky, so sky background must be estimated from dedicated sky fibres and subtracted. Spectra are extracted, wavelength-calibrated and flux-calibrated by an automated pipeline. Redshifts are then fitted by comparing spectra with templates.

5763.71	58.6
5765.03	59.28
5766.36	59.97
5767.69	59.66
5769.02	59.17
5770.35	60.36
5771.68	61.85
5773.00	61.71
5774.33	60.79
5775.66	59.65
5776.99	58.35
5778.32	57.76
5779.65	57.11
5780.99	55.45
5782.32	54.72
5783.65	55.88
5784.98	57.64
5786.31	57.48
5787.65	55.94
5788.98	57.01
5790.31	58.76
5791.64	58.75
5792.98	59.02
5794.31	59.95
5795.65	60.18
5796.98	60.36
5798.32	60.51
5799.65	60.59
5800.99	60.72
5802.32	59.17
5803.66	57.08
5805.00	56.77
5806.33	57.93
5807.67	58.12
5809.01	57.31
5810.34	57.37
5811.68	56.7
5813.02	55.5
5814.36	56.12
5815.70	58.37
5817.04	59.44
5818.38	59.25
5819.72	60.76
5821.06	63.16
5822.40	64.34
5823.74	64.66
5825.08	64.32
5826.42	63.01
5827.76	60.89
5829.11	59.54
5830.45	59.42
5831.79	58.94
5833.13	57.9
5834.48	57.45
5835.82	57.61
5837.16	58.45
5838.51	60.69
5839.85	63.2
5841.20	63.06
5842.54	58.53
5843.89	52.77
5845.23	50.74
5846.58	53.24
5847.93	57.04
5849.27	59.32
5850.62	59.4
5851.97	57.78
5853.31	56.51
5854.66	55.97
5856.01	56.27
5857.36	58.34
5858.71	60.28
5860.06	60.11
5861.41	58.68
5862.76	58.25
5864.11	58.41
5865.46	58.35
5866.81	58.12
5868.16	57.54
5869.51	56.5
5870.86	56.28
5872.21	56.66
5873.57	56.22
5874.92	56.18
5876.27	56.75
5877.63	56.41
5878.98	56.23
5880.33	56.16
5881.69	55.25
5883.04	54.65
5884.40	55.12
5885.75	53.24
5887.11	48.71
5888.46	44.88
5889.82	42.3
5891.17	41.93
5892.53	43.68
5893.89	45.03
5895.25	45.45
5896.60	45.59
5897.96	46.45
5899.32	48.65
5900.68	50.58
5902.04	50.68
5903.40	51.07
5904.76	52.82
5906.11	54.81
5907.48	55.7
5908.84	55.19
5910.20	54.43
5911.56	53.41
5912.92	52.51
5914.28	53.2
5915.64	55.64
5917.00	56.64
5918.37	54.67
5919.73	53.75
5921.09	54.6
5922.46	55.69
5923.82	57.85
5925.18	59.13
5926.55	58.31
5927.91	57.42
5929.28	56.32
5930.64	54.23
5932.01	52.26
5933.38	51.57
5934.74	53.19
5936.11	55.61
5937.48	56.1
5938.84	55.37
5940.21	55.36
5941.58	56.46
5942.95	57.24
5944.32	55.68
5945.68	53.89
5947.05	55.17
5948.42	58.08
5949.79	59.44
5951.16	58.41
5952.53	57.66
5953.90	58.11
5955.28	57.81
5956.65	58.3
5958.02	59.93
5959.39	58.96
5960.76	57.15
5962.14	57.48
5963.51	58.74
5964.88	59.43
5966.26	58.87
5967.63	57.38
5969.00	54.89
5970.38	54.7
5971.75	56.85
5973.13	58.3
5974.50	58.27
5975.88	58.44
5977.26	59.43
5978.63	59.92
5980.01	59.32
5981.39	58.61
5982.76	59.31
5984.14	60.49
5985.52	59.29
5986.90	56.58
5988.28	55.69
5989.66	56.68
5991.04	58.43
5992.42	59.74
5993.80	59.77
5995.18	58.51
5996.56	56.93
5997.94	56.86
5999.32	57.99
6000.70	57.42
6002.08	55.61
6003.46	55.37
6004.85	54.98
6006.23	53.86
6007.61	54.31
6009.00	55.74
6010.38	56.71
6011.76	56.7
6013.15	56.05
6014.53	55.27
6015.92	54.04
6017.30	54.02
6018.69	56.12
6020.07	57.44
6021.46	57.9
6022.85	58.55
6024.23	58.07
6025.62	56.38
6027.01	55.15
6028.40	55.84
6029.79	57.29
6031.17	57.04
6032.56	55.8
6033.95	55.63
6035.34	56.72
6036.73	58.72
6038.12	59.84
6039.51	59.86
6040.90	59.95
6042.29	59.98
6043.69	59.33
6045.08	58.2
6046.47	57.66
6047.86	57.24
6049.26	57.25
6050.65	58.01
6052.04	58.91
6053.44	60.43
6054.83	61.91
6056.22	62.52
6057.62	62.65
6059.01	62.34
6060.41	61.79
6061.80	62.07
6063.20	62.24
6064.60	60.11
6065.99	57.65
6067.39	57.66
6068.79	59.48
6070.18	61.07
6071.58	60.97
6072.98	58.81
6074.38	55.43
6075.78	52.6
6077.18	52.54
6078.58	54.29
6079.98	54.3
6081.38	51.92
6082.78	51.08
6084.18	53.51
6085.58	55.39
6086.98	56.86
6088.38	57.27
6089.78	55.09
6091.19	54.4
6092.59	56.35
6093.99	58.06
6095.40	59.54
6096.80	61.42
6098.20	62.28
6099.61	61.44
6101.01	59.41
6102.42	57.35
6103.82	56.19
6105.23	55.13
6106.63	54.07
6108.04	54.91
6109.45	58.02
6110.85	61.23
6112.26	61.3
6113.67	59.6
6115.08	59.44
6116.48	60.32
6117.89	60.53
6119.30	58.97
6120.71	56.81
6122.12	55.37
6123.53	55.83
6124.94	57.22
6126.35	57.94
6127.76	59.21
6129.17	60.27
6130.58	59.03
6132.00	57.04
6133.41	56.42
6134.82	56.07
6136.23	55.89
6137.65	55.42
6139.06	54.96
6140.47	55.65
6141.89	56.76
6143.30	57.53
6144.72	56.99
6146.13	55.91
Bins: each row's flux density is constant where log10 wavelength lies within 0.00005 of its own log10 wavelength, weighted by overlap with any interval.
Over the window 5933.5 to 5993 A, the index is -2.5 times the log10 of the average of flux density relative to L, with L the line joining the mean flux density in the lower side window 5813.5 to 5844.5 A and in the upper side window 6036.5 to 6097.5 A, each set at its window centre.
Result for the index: 0.027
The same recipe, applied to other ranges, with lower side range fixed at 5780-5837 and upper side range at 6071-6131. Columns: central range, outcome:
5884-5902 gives 0.235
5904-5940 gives 0.062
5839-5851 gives 0.022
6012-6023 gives 0.032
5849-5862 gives 0.008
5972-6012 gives 0.006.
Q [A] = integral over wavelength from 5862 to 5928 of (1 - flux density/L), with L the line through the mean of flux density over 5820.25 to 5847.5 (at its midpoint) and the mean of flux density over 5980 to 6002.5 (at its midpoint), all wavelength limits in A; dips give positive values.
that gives 6.28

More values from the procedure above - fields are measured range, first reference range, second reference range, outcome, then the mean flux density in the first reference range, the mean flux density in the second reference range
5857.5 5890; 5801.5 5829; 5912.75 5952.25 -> 1.1 A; 59.5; 55.7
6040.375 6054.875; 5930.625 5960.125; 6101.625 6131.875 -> -0.4 A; 56.4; 58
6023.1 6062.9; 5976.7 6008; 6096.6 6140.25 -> -0.7 A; 57.6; 58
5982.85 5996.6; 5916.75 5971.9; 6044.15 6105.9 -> -0.3 A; 56.6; 58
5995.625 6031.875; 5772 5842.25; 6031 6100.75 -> 1.3 A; 59.2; 58.1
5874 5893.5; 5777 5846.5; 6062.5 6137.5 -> 2.3 A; 58.7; 57.4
